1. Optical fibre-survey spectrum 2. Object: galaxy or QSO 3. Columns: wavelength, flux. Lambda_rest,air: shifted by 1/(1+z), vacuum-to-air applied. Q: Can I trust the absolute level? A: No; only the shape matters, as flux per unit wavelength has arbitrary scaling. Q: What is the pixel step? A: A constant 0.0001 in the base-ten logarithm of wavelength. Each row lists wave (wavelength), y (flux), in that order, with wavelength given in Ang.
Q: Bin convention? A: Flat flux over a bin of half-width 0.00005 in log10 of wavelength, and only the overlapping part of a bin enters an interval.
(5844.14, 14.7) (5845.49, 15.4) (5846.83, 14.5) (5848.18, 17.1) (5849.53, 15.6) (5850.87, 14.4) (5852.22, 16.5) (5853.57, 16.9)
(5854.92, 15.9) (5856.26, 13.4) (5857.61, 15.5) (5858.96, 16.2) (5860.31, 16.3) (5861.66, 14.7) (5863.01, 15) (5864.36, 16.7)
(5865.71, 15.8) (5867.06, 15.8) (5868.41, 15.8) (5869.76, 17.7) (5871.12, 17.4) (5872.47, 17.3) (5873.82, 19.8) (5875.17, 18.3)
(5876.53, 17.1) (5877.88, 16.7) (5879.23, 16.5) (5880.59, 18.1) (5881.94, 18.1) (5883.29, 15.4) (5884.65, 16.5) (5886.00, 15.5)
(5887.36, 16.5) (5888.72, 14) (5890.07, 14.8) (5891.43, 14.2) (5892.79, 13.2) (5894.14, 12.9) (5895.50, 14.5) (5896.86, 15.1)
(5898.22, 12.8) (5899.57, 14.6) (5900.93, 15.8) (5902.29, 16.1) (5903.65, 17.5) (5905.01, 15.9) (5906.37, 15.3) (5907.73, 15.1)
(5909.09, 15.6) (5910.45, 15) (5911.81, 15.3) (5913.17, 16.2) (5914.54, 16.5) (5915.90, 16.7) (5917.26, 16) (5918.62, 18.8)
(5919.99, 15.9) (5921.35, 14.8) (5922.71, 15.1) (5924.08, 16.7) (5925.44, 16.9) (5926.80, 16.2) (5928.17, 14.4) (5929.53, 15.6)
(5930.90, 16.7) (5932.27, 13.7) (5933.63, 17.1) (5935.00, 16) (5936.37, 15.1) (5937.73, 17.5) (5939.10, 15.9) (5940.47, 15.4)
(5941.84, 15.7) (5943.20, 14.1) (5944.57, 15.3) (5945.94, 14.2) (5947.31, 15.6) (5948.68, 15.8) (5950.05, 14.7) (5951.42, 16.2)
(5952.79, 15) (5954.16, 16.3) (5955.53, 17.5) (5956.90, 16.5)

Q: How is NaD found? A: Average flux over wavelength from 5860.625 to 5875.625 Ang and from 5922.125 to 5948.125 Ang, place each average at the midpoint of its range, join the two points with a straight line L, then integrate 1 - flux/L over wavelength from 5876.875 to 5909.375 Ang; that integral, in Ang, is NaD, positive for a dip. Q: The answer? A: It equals 1.7 Ang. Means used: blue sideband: 16.7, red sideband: 15.6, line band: 15.5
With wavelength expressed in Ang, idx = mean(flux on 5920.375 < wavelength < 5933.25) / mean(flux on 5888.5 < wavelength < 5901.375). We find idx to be 1.10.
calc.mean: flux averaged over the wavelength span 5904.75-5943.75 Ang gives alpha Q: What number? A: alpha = 15.8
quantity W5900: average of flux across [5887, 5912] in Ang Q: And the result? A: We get 14.9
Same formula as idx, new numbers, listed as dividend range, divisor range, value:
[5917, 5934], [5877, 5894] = 1.02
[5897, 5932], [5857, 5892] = 0.96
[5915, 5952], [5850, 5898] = 0.99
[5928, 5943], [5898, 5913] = 1.02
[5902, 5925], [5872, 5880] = 0.91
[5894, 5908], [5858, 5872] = 0.94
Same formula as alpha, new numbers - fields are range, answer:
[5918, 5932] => 16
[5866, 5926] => 16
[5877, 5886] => 16.8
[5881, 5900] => 14.9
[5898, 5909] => 15.5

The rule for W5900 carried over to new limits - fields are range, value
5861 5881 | 16.8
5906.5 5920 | 16.1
